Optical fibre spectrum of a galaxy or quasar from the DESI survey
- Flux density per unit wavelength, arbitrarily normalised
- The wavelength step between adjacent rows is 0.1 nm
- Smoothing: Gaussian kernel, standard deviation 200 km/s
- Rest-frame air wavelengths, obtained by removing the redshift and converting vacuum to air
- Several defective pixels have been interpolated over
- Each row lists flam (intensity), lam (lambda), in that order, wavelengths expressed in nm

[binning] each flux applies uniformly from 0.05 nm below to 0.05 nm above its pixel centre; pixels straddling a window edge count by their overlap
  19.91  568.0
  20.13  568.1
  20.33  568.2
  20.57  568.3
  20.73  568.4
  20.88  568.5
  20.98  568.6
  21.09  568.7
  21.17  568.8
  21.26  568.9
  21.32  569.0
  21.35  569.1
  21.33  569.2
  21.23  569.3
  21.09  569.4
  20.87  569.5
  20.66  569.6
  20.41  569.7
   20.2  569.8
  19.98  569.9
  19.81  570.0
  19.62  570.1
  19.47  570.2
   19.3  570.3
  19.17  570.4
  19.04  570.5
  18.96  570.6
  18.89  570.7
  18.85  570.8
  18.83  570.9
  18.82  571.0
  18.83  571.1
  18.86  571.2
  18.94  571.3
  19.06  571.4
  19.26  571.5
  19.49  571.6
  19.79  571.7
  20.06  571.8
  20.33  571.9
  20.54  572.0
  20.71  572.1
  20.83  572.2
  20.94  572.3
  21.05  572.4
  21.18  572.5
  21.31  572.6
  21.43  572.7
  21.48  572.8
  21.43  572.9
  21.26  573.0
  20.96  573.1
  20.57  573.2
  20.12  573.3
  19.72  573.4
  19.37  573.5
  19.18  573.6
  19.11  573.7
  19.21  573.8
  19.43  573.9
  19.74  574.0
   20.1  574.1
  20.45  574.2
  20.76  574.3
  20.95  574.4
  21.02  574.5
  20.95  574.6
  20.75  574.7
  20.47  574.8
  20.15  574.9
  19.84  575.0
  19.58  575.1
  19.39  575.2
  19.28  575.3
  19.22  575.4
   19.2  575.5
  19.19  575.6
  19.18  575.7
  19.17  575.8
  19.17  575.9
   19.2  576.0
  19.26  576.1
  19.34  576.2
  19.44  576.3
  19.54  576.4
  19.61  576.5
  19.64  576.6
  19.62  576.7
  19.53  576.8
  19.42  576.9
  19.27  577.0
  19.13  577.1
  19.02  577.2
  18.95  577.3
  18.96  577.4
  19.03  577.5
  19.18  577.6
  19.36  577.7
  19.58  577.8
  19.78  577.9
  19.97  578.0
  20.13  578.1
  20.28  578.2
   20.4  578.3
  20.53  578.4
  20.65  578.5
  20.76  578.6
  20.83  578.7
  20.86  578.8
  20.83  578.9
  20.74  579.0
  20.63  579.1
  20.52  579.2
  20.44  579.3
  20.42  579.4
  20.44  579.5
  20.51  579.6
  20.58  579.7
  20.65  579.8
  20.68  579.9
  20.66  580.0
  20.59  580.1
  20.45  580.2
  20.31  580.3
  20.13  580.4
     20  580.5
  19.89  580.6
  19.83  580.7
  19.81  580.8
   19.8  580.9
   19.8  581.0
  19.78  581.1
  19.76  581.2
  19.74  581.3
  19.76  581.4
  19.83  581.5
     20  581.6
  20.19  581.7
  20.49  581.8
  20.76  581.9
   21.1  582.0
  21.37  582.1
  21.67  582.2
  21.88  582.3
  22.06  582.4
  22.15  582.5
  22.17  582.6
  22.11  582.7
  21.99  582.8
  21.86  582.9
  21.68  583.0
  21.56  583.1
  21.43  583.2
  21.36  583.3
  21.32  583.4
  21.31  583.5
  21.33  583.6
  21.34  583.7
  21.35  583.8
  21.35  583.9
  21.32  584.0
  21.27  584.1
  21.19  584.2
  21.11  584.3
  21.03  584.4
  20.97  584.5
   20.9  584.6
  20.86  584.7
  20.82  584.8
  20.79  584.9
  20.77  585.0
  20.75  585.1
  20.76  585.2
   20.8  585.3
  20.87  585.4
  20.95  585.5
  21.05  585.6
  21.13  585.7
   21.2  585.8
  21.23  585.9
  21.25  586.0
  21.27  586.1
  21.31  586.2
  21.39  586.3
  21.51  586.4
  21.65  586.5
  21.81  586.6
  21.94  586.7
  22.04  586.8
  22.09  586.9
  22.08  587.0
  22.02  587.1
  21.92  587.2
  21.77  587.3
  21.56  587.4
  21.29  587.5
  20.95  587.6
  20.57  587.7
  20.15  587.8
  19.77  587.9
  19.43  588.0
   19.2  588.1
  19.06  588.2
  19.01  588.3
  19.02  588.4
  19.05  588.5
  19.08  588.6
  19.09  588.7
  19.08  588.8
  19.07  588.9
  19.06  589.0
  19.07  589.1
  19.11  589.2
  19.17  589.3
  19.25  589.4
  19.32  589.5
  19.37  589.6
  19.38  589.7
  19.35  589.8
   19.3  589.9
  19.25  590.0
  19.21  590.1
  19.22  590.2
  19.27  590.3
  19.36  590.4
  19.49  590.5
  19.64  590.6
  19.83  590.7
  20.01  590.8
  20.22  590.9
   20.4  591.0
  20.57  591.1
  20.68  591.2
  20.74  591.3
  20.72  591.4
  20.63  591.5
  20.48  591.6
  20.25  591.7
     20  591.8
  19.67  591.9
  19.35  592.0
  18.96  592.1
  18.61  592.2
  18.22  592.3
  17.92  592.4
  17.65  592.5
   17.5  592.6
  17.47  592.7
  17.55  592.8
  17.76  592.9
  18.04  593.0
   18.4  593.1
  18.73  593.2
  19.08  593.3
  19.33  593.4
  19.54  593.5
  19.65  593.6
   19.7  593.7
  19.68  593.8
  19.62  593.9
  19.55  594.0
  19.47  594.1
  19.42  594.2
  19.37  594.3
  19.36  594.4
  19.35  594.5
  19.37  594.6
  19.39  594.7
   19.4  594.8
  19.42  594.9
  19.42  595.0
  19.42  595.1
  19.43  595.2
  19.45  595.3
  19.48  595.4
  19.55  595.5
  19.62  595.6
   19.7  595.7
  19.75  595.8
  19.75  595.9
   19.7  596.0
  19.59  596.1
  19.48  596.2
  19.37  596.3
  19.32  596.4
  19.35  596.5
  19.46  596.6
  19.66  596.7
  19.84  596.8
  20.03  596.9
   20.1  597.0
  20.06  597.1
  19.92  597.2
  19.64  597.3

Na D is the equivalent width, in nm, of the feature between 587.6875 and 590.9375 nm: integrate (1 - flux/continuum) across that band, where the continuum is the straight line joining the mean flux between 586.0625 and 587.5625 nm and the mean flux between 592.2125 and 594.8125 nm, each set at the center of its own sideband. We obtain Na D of 0.20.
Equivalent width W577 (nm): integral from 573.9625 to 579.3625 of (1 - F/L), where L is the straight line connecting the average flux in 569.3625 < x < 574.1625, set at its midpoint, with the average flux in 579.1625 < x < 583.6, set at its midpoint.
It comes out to 0.13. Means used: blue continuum 20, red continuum 20.8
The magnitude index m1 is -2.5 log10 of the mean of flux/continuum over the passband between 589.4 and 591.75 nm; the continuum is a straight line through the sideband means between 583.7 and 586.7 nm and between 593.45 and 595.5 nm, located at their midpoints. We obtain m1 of 0.018 mag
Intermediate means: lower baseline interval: 21.1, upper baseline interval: 19.5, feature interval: 19.8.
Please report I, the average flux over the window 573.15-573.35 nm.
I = 20.3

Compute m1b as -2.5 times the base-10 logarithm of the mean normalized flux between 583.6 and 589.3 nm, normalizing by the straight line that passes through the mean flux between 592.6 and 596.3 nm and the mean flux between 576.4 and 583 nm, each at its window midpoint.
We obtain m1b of -0.05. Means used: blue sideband 20.3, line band 20.7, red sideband 19.2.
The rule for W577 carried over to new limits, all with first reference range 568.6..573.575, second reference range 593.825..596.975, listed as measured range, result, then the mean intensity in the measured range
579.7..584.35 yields -0.23 nm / 20.9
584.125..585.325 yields -0.07 nm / 20.9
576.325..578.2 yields 0.05 nm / 19.5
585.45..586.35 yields -0.06 nm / 21.2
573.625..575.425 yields 0.01 nm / 20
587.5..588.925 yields 0.01 nm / 19.5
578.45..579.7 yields -0.04 nm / 20.6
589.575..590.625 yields 0.02 nm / 19.3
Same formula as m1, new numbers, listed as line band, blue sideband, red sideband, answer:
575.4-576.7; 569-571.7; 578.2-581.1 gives 0.04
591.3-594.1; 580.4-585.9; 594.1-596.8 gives 0.04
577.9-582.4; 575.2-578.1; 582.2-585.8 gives -0.01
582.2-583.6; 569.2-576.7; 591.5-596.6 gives -0.11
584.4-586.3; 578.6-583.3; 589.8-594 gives -0.04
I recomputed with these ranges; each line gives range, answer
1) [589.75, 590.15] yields 19.3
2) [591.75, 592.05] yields 19.7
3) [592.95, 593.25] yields 18.4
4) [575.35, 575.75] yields 19.2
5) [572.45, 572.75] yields 21.3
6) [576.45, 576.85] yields 19.6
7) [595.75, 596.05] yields 19.7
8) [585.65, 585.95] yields 21.2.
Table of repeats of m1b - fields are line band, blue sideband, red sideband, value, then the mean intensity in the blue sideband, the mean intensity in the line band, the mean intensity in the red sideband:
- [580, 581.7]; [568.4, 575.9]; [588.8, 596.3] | -0.01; 20.1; 20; 19.4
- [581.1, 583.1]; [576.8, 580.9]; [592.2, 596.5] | -0.06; 20.1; 21.1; 19.1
